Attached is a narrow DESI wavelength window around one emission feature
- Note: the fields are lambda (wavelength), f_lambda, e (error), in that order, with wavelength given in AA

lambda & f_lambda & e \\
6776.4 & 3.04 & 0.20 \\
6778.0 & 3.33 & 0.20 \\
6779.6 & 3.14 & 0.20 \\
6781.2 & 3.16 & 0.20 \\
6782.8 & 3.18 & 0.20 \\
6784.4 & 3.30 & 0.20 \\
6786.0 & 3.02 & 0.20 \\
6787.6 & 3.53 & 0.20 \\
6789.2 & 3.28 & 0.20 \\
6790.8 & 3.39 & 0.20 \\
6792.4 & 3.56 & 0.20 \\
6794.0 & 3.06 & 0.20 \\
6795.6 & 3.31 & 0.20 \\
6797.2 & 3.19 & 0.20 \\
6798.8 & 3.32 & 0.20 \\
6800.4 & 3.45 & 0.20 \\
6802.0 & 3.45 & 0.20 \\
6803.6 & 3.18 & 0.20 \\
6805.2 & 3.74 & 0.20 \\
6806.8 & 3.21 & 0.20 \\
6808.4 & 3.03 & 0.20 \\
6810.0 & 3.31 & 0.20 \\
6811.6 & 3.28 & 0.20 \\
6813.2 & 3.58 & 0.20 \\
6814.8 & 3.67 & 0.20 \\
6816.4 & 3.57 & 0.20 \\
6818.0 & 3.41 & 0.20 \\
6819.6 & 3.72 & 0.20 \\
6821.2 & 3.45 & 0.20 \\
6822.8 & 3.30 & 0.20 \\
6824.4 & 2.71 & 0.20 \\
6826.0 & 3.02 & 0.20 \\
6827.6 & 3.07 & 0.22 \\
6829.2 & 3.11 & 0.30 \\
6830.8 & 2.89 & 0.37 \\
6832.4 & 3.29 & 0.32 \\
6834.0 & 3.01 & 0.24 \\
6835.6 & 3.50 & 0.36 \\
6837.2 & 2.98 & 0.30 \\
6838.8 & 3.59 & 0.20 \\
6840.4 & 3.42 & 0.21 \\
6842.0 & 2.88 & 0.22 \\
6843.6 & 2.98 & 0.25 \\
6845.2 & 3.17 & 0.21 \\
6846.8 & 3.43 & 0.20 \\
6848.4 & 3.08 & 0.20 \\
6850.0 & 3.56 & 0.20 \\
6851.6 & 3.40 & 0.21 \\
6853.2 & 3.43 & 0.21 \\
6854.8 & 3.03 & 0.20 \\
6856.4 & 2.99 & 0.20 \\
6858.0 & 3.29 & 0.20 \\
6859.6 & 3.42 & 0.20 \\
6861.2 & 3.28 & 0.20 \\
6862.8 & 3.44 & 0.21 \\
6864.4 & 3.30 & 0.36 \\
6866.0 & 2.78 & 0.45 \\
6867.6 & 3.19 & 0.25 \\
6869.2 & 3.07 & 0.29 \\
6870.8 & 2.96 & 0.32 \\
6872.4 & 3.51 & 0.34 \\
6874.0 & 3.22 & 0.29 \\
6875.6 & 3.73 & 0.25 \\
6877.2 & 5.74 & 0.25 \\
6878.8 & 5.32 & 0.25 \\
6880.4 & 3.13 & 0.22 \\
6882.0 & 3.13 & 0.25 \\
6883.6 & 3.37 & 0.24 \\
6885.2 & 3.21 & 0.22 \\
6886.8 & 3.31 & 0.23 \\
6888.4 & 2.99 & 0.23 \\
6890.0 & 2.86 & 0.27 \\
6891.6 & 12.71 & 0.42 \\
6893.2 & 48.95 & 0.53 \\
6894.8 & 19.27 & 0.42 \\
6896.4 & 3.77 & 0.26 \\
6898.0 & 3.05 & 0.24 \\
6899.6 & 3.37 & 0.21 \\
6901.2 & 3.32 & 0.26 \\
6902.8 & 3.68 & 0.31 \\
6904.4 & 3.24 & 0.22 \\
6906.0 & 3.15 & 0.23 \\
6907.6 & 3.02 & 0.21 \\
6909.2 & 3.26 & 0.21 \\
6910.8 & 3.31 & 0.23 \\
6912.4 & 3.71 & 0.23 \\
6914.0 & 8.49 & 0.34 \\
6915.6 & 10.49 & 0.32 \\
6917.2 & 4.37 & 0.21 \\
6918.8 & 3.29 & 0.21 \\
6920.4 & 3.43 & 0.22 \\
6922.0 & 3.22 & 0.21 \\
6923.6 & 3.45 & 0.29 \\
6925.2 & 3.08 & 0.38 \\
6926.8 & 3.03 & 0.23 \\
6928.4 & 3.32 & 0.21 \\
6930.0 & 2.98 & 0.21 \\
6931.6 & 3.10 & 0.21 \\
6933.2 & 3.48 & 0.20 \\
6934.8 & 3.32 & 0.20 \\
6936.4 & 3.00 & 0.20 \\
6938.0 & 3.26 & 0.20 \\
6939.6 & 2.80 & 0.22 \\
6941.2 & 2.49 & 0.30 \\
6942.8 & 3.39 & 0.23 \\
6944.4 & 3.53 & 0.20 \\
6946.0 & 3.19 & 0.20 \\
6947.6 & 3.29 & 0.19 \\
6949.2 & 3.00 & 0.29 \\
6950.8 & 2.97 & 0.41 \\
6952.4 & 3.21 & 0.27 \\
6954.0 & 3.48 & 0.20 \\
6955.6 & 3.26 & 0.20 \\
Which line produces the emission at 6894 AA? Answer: H-alpha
